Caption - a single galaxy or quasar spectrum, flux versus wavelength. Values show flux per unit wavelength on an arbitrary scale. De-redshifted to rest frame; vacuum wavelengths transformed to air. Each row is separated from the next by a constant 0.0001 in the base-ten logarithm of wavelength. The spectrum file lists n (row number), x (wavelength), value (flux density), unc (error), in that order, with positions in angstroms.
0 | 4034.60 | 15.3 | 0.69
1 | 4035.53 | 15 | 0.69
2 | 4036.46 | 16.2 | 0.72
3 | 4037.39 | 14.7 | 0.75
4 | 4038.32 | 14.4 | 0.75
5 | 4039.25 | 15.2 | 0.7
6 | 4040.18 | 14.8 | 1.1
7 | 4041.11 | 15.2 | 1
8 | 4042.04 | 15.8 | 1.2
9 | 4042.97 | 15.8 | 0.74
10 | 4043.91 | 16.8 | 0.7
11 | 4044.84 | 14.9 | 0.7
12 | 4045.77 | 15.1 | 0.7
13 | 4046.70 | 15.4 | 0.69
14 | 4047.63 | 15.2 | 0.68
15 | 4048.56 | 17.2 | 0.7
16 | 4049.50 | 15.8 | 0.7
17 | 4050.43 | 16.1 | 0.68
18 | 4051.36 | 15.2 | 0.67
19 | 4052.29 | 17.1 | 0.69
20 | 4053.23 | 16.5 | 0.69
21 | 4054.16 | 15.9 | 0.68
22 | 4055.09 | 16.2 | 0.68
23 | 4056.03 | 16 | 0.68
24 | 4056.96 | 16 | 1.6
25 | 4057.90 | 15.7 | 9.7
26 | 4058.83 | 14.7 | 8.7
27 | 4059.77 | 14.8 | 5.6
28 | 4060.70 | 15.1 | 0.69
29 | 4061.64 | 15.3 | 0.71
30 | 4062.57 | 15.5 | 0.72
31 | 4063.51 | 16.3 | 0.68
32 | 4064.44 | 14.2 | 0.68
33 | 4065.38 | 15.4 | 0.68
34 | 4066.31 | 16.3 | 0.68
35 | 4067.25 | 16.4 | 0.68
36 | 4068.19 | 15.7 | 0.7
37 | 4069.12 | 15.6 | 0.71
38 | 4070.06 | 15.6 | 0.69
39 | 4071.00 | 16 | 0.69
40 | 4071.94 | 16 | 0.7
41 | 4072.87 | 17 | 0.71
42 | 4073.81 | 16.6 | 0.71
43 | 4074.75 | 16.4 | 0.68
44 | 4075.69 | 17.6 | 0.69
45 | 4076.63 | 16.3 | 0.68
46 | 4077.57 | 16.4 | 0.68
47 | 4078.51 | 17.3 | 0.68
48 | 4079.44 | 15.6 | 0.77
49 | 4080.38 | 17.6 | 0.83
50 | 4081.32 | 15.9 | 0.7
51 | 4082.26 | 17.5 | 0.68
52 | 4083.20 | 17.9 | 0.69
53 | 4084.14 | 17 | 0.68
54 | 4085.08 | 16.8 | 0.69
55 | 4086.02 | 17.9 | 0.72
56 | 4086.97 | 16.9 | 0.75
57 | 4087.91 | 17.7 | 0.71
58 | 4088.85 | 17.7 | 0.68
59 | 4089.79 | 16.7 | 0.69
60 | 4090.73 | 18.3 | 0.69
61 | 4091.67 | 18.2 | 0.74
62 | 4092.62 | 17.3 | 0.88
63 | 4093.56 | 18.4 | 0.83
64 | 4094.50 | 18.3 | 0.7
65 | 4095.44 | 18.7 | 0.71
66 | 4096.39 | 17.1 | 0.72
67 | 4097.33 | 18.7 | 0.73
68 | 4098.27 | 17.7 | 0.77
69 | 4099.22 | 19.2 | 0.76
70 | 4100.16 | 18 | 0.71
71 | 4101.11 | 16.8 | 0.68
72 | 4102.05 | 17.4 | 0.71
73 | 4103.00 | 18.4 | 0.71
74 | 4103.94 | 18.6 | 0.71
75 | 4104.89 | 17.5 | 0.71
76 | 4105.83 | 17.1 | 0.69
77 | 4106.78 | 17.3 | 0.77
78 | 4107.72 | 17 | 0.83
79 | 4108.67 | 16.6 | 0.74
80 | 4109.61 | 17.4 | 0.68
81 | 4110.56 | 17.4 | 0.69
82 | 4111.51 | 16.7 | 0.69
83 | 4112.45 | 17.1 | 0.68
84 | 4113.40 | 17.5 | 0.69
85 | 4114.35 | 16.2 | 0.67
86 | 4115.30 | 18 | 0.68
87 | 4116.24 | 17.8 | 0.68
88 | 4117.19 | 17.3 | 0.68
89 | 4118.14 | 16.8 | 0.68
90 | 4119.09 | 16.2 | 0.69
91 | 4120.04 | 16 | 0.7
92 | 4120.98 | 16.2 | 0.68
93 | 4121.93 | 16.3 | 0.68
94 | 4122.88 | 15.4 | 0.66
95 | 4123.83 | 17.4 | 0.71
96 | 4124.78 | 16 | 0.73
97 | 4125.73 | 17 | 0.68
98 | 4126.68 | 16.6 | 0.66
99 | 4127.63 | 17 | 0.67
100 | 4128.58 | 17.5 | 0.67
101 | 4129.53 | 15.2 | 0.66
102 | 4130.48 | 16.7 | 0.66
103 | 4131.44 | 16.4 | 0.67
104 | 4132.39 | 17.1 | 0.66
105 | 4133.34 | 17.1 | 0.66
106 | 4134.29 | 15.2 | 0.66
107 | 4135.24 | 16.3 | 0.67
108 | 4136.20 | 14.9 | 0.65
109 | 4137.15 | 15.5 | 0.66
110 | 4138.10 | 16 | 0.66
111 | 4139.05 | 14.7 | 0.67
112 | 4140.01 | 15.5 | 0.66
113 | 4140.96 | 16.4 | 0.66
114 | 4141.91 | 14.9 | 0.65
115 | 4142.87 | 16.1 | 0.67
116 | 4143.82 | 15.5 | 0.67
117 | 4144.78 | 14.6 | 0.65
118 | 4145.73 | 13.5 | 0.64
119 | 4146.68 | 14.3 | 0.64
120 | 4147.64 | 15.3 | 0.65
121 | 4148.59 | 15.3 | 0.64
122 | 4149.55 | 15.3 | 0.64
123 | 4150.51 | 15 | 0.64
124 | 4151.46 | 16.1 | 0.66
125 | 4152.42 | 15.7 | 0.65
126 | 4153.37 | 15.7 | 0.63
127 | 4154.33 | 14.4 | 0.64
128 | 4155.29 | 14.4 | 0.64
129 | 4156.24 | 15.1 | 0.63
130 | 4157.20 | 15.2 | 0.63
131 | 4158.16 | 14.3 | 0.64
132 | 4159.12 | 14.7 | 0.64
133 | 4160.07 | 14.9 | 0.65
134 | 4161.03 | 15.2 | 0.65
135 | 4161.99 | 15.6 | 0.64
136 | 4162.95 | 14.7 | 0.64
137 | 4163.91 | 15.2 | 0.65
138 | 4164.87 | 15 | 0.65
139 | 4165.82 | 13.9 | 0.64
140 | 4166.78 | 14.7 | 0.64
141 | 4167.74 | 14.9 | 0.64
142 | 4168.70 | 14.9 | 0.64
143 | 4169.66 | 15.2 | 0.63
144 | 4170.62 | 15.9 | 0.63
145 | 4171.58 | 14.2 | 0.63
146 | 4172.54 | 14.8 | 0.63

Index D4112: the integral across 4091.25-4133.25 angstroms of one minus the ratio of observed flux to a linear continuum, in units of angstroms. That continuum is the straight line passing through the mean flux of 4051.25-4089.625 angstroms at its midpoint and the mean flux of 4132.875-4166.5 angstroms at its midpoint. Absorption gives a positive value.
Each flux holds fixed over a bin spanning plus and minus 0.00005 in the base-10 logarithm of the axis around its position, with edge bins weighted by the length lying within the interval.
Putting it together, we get -4.0 angstroms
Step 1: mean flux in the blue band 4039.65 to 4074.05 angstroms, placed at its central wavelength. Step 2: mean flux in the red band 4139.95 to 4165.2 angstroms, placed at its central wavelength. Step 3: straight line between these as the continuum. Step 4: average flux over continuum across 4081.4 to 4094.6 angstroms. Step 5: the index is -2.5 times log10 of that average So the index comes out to -0.13 mag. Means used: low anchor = 15.8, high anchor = 15.1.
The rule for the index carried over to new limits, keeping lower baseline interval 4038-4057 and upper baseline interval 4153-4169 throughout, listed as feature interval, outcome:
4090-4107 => -0.169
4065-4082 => -0.054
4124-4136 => -0.095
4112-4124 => -0.107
